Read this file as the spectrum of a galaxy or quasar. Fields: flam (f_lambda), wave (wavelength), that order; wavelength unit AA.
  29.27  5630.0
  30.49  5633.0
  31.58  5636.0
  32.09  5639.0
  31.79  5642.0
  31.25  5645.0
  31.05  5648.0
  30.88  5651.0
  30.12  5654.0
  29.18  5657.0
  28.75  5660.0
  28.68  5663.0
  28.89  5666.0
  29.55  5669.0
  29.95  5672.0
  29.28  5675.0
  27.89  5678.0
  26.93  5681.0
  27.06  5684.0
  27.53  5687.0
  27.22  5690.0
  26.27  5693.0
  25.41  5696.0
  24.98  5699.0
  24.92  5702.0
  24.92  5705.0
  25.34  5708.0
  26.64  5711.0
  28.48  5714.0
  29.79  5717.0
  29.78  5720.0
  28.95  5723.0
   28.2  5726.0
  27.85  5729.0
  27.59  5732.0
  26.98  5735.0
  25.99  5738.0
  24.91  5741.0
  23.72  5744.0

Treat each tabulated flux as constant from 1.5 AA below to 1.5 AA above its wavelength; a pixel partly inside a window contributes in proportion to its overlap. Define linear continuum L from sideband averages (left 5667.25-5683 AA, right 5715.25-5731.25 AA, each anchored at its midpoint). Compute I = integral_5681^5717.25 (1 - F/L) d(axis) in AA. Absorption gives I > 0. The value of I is 2.9 AA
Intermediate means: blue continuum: 28.7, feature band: 26.5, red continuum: 28.8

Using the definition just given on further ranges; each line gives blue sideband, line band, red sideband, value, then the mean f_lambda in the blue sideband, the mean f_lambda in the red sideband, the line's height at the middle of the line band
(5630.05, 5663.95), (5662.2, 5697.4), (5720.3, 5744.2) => 1.6 AA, 30.5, 27.1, 29.2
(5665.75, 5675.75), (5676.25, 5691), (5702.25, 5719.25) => 0.7 AA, 29.5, 27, 28.7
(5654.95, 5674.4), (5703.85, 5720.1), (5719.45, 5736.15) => 0.6 AA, 29.2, 28.2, 28.4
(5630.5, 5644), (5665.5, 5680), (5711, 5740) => 0.5 AA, 31.3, 28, 30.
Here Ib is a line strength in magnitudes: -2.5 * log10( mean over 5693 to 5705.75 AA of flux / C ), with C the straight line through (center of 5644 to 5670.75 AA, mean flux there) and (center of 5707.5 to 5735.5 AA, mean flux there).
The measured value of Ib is 0.14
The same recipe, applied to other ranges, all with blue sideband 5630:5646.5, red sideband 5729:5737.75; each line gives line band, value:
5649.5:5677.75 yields 0.03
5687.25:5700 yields 0.11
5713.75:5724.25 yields -0.06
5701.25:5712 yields 0.12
